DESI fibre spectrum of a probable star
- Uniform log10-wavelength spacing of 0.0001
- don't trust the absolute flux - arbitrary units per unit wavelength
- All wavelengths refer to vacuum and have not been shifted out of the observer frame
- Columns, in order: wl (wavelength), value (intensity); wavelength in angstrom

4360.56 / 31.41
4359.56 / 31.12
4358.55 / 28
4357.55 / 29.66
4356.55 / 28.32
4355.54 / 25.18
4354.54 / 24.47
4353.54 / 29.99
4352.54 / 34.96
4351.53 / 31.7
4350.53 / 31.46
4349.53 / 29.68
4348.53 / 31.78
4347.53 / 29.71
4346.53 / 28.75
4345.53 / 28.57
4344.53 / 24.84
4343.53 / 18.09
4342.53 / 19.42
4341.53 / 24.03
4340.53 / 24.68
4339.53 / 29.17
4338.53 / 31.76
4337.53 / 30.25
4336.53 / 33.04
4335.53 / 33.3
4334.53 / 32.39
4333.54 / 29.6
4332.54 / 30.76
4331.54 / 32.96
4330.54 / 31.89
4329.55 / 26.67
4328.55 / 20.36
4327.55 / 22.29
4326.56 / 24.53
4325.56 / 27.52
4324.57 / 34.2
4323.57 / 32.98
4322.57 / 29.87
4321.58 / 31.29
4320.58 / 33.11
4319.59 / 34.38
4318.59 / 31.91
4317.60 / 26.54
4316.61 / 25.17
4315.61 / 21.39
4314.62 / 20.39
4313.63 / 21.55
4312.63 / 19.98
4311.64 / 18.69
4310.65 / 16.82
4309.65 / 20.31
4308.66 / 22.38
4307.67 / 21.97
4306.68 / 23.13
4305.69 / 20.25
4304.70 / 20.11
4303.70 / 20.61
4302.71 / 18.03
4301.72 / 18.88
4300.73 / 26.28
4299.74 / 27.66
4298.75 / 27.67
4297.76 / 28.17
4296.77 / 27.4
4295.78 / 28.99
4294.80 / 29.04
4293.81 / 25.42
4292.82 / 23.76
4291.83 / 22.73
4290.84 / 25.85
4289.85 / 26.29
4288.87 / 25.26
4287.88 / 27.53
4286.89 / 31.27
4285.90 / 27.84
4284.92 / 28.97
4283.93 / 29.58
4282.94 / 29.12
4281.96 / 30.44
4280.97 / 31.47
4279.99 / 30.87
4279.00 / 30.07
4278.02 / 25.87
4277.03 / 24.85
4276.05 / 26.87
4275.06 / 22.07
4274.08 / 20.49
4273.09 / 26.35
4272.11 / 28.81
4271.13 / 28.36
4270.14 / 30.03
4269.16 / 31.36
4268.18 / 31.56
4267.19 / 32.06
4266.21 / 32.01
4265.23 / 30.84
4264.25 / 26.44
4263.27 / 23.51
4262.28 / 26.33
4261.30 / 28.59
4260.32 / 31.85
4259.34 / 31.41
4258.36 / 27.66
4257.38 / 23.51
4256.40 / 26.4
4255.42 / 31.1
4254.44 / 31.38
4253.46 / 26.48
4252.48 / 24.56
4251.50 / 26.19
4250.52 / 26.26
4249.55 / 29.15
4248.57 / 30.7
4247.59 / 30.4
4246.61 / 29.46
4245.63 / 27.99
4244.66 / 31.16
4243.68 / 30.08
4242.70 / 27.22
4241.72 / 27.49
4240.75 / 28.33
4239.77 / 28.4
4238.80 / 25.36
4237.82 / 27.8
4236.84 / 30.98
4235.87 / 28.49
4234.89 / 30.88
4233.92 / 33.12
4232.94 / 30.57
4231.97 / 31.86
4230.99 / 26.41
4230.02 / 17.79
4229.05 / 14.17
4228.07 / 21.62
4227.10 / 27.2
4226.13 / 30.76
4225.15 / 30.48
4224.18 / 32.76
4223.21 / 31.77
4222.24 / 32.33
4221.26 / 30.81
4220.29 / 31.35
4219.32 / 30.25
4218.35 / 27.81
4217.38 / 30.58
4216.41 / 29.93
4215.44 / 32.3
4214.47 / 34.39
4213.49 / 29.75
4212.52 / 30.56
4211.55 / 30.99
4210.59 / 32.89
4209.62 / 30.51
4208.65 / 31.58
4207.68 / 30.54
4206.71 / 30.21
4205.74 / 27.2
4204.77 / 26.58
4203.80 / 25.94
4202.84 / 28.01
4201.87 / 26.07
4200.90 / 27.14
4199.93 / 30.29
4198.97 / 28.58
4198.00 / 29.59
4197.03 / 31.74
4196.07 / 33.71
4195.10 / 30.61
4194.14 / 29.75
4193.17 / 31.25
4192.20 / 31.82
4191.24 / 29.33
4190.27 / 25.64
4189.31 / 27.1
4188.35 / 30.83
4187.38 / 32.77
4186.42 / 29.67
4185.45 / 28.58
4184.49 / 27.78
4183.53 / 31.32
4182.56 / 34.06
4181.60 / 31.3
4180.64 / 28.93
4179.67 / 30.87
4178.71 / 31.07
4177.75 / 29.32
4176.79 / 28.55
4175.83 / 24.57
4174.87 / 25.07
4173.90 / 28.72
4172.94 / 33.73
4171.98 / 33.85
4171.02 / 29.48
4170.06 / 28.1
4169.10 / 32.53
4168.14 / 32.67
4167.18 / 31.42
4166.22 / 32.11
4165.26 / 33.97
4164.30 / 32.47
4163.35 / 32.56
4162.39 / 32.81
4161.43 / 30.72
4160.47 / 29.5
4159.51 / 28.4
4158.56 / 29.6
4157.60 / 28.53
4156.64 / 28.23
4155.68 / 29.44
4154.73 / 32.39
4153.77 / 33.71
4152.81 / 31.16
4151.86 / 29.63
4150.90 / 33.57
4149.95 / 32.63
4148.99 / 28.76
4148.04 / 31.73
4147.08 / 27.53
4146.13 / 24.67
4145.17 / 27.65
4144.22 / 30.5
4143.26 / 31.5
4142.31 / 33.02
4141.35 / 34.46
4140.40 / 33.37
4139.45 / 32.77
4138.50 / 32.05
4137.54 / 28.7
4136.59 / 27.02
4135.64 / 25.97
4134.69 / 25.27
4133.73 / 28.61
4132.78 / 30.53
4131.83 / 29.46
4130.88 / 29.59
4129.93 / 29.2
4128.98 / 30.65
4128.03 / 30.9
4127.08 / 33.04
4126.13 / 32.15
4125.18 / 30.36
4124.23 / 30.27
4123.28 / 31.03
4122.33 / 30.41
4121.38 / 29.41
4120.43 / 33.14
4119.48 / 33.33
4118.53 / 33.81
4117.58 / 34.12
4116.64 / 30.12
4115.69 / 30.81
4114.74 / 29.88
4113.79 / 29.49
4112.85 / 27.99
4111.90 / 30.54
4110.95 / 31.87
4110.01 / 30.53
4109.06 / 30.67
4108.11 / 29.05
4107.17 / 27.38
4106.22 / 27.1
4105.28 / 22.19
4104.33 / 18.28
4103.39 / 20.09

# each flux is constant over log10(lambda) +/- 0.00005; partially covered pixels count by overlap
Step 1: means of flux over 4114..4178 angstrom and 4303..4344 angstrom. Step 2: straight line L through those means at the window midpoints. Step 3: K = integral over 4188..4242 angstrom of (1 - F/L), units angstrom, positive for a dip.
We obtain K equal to -0.7 angstrom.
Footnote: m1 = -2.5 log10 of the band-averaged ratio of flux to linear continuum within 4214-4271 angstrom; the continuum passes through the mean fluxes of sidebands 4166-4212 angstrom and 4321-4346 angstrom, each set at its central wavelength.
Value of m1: 0.02 mag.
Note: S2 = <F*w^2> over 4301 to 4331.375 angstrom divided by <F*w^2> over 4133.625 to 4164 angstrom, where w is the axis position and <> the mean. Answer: 0.88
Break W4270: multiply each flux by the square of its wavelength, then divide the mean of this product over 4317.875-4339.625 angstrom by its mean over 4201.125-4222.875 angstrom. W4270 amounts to 1.1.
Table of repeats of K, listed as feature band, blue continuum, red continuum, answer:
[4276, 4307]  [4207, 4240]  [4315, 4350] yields 2.7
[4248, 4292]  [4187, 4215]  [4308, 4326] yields -0.8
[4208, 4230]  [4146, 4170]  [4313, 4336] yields 0.4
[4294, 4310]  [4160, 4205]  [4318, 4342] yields 3.2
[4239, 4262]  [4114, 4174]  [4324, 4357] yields 0.8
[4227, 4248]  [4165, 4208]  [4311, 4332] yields 0.8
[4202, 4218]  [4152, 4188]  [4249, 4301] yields -0.3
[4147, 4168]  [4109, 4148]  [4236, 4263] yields -0.8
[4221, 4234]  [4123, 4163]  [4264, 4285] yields 0.6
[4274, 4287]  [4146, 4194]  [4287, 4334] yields -0.7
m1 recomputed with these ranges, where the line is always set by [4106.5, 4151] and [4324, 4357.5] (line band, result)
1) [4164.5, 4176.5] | -0.02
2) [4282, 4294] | 0.07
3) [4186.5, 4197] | -0.02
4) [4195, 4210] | 0.02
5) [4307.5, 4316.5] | 0.36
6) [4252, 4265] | 0.06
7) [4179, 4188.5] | -0.03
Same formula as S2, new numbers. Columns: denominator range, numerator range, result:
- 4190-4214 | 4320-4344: 1.02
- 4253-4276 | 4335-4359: 1.05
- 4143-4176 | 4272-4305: 0.92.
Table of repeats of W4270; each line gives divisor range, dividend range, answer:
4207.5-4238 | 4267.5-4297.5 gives 0.96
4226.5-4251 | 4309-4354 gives 1.04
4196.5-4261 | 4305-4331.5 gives 0.92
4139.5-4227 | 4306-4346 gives 0.93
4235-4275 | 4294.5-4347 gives 0.95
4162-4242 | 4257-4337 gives 0.95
